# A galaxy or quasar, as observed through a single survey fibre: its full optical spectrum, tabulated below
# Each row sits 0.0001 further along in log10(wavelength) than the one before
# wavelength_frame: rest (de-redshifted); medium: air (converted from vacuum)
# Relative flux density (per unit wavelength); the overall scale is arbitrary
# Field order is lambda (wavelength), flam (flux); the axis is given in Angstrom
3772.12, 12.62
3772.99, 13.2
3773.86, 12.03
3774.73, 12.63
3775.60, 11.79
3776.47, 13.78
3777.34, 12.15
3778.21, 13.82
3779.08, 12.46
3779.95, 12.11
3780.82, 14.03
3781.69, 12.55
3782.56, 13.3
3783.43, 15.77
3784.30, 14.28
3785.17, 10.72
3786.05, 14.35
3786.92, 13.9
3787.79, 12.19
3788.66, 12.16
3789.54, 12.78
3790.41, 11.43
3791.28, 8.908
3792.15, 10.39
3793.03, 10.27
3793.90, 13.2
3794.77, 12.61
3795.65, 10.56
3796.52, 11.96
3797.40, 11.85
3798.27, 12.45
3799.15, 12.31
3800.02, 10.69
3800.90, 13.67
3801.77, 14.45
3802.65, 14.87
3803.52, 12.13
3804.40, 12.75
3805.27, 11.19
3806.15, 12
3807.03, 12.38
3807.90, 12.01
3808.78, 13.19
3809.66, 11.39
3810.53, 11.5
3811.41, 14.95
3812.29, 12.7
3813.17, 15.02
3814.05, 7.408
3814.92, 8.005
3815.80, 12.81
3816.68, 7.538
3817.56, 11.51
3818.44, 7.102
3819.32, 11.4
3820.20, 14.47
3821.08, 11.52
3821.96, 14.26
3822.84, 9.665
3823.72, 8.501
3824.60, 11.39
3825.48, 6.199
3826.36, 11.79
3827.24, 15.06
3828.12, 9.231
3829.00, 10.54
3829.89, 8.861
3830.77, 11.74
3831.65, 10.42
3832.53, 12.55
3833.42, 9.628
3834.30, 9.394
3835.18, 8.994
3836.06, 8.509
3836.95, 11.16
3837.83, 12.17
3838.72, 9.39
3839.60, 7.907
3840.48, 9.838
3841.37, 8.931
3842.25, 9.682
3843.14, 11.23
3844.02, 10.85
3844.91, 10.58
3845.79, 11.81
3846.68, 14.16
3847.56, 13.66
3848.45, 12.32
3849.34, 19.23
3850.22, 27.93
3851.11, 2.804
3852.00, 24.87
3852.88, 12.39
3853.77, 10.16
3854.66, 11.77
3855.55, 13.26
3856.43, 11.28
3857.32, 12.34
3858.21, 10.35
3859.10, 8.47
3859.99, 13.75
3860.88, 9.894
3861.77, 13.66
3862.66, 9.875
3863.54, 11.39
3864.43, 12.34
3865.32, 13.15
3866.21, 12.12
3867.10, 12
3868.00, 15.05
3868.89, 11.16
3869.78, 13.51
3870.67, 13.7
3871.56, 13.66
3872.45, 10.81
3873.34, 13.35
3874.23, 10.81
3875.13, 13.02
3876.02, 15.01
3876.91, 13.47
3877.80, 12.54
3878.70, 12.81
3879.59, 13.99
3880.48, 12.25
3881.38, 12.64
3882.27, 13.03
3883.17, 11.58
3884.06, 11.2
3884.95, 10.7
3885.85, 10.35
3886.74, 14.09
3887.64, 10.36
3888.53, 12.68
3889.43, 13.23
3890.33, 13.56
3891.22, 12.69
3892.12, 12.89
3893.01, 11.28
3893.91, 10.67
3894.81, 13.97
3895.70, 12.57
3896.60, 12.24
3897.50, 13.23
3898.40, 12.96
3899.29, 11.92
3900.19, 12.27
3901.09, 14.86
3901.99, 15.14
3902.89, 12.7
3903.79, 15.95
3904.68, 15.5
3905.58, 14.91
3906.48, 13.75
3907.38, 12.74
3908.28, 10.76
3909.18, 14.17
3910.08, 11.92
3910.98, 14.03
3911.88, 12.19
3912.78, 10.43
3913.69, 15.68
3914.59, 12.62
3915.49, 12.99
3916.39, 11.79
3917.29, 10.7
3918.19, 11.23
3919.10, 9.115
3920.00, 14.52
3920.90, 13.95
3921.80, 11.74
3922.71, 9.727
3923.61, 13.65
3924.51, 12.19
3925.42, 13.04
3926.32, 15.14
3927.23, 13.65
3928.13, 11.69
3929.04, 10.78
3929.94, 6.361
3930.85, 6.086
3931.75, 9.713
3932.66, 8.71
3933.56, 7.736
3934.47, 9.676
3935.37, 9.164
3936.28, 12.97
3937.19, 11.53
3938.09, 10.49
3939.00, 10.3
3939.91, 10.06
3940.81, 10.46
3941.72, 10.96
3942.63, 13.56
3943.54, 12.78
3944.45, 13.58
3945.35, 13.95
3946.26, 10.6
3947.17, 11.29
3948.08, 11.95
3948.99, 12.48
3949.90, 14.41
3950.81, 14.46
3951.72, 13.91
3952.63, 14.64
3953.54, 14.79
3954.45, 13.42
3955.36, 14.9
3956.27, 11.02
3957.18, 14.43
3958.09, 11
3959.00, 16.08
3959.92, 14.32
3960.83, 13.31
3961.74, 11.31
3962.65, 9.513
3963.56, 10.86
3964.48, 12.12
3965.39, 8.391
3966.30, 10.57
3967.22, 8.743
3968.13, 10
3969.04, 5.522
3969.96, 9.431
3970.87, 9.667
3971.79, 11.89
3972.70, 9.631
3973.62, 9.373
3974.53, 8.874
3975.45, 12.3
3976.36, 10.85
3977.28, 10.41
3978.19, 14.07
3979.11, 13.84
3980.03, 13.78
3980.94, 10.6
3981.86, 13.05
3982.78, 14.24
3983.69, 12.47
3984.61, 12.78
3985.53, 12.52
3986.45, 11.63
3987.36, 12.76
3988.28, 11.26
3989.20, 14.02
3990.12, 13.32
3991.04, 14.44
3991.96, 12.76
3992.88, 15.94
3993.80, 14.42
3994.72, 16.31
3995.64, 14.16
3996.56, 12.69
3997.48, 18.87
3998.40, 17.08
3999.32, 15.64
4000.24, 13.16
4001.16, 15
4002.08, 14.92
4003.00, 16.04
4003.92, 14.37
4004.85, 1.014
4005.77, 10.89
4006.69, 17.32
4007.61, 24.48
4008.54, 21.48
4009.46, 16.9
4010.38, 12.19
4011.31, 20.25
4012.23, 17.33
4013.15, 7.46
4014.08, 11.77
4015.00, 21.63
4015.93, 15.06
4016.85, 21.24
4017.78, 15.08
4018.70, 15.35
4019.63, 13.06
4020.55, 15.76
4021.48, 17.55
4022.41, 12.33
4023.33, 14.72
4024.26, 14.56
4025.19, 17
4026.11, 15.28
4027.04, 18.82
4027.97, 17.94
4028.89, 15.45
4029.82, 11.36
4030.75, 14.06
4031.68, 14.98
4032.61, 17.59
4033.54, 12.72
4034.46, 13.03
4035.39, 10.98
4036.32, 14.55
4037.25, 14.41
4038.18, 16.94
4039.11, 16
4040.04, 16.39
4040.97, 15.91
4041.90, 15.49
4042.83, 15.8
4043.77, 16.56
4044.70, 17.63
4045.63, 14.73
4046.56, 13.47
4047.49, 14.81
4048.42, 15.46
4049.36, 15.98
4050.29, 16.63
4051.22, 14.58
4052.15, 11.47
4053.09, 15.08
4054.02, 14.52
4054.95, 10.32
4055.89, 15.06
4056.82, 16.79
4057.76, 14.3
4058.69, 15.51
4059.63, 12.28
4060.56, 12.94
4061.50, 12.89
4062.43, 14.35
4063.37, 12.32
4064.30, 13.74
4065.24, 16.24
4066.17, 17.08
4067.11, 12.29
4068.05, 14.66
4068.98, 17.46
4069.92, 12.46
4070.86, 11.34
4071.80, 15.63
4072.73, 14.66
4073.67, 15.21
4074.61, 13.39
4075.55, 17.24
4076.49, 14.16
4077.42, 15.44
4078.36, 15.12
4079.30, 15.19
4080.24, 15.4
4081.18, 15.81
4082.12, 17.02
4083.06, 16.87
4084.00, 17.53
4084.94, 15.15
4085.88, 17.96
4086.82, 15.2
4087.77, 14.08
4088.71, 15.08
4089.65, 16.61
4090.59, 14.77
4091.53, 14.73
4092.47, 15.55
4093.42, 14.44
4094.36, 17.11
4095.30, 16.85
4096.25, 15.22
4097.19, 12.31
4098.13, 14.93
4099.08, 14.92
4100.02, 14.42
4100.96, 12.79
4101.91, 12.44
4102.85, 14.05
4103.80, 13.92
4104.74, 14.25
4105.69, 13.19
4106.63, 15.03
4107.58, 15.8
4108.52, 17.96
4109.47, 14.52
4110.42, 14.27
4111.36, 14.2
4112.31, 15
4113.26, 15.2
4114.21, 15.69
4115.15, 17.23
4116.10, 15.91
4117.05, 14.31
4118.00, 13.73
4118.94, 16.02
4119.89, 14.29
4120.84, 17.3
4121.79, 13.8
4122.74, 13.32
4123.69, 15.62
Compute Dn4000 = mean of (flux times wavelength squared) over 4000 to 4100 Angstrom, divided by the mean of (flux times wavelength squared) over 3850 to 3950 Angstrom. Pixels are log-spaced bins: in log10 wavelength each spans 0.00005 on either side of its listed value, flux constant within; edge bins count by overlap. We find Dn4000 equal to 1.32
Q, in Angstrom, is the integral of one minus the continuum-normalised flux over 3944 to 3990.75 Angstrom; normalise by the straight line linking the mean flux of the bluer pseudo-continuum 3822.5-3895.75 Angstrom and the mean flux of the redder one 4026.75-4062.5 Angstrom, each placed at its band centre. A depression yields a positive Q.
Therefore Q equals 5.3 Angstrom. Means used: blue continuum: 12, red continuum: 14.8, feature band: 12.1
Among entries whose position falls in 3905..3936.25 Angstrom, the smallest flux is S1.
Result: 6.086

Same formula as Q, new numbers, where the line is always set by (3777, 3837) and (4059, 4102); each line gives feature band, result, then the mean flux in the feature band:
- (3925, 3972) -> 6.5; 11.5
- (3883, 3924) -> 0.6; 12.6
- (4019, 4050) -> -1.9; 15.2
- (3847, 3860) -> -1.5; 13.6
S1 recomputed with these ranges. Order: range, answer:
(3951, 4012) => 1.014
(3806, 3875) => 2.804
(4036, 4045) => 14.41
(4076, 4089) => 14.08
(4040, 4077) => 10.32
